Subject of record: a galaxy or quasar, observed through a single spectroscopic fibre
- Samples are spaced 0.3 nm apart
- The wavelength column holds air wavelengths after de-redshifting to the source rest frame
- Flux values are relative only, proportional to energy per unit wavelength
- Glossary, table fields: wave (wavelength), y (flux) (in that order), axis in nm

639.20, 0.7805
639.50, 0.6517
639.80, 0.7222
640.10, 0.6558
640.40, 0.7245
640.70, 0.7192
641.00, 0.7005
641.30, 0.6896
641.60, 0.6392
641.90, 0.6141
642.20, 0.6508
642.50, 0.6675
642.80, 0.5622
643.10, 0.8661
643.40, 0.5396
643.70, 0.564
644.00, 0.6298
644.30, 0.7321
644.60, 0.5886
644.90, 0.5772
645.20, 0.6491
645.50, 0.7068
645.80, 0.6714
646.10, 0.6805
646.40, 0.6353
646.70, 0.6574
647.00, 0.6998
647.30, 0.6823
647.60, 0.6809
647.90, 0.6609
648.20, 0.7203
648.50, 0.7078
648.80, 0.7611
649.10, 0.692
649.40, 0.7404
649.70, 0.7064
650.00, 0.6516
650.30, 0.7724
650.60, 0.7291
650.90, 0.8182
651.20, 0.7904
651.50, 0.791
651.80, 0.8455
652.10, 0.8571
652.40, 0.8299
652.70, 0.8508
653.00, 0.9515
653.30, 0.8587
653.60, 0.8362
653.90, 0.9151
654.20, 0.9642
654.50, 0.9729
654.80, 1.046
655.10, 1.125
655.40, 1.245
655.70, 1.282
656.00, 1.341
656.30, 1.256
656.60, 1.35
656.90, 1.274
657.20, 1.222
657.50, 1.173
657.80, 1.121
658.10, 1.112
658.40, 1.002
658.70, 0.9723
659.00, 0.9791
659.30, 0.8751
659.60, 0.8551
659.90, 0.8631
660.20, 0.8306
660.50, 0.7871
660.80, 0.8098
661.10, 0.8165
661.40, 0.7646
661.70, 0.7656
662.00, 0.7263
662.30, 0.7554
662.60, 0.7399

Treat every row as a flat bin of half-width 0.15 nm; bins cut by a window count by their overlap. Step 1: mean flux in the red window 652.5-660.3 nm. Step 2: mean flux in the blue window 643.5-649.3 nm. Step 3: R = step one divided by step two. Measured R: 1.6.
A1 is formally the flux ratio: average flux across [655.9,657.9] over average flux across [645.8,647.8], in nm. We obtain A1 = 1.9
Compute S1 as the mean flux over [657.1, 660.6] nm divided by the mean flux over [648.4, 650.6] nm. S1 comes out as 1.36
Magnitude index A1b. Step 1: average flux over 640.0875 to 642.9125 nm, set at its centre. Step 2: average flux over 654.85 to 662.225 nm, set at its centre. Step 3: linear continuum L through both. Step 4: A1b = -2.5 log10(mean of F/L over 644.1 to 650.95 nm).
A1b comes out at 0.15 mag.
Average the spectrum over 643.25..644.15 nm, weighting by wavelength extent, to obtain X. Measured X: 0.578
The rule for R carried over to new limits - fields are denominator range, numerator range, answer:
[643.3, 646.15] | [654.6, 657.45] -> 1.94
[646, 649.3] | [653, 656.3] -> 1.54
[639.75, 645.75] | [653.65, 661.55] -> 1.57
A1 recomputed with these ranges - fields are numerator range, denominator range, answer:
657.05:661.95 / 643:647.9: 1.41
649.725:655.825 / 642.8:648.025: 1.37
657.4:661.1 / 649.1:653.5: 1.18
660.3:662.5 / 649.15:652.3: 1.01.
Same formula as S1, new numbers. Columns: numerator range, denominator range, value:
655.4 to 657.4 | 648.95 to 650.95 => 1.77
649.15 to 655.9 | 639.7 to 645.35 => 1.36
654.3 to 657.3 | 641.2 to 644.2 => 1.88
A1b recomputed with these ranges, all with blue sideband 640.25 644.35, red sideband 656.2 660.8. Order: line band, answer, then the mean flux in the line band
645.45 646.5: 0.11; 0.672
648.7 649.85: 0.14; 0.723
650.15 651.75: 0.10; 0.784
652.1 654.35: 0.04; 0.885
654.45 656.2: -0.22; 1.18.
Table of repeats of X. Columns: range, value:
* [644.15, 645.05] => 0.633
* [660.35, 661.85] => 0.789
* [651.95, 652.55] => 0.844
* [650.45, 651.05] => 0.774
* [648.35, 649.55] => 0.725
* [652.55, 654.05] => 0.882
